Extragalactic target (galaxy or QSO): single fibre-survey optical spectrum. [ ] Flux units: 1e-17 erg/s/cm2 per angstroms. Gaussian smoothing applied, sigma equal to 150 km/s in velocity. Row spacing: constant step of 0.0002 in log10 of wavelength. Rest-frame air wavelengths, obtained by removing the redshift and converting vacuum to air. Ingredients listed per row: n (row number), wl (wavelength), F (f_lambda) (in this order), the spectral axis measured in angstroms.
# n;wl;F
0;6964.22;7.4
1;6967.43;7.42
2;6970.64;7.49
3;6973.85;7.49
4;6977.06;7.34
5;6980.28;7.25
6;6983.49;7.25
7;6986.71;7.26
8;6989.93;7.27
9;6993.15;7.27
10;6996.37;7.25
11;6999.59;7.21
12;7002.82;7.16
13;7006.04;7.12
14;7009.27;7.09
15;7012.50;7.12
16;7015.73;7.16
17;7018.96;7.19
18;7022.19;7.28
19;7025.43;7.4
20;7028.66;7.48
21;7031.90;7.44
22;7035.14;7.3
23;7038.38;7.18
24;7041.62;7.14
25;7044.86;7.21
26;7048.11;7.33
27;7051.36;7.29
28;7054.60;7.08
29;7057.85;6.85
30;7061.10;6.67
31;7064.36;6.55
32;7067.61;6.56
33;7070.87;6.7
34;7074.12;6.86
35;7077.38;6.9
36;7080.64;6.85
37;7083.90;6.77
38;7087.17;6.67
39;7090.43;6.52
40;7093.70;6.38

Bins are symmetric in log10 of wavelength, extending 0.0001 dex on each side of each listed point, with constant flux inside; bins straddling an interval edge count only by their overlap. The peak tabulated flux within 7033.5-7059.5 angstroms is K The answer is 7.33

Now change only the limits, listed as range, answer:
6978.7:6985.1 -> 7.25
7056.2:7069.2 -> 6.85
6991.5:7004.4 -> 7.27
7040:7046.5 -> 7.21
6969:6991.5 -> 7.49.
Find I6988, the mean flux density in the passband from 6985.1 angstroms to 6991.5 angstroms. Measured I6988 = 7.26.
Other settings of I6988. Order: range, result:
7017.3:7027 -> 7.29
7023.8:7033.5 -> 7.44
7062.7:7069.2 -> 6.55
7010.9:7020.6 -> 7.16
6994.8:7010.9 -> 7.16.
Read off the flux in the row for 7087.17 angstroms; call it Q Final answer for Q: 6.67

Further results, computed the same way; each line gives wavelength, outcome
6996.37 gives 7.25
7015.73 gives 7.16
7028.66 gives 7.48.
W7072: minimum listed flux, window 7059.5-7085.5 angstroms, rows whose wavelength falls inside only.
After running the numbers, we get 6.55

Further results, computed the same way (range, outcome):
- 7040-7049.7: 7.14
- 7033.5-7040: 7.18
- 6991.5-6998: 7.25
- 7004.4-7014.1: 7.09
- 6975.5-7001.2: 7.21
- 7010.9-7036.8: 7.12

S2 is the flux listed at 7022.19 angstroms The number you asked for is 7.28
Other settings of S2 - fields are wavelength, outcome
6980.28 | 7.25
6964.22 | 7.4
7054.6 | 7.08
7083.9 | 6.77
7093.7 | 6.38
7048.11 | 7.33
